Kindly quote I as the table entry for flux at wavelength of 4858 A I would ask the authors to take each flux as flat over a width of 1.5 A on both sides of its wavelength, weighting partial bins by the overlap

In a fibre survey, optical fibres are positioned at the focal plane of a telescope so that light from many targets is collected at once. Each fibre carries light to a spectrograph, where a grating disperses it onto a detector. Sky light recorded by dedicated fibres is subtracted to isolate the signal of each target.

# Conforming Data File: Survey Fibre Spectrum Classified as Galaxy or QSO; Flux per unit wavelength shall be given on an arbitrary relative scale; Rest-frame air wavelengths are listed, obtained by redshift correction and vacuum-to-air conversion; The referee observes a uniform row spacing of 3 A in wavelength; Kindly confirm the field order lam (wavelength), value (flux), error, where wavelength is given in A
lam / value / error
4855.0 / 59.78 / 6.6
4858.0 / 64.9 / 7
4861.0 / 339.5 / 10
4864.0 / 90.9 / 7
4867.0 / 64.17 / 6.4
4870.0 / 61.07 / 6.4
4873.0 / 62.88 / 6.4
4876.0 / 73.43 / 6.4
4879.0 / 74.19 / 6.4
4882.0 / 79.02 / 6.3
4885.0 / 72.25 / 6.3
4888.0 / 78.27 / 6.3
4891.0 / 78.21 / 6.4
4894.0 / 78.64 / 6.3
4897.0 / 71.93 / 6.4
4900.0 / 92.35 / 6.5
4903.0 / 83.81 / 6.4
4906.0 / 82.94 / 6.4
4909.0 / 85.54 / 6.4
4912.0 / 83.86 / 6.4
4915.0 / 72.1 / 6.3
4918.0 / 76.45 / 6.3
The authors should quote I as 64.9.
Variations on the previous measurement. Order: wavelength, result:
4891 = 78.21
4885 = 72.25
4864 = 90.9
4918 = 76.45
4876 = 73.43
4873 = 62.88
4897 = 71.93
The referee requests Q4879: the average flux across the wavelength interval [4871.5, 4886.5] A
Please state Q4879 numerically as 72.4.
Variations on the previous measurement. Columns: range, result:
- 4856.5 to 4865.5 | 165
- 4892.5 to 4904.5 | 81.7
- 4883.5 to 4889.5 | 75.3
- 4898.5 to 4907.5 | 86.4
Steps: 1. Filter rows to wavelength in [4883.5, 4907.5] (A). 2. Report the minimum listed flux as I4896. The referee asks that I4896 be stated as 71.93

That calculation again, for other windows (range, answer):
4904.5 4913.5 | 82.94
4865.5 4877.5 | 61.07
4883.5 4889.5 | 72.25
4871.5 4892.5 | 62.88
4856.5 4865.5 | 64.9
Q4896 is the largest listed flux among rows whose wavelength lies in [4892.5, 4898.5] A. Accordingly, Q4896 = 78.64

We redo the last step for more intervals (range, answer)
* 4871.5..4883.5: 79.02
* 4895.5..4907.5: 92.35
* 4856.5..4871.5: 339.5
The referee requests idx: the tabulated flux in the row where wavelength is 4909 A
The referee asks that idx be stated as 85.54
